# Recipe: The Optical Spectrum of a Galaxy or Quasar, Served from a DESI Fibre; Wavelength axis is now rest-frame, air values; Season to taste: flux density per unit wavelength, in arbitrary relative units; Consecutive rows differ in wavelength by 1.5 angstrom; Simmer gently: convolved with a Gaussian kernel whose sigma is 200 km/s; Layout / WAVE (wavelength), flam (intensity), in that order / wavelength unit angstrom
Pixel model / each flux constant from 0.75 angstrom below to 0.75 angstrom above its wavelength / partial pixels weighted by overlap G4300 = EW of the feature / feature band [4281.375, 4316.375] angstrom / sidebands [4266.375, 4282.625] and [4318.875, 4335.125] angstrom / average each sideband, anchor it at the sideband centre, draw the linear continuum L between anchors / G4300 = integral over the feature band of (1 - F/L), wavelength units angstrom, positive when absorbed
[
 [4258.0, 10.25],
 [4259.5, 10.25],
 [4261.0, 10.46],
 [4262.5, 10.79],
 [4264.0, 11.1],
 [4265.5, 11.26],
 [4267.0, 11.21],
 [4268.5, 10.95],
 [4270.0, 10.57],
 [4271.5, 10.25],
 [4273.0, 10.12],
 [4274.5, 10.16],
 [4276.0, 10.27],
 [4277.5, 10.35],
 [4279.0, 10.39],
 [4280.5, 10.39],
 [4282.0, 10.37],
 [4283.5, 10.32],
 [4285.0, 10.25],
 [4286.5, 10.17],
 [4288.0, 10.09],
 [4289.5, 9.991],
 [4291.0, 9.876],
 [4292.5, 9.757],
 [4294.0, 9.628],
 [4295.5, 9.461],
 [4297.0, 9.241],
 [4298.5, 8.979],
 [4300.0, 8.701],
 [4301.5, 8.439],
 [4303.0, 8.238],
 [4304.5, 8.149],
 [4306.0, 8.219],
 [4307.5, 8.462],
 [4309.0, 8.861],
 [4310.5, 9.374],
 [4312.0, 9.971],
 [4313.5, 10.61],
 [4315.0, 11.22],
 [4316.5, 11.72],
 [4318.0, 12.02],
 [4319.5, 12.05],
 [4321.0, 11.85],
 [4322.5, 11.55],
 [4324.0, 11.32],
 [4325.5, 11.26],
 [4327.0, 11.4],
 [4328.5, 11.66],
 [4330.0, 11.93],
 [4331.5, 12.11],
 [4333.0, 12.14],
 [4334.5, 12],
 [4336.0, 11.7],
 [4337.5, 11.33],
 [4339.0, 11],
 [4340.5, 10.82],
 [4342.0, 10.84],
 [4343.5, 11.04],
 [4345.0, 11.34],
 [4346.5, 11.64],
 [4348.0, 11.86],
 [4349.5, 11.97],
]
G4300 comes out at 4.8 angstrom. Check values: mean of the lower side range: 10.5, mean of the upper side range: 11.7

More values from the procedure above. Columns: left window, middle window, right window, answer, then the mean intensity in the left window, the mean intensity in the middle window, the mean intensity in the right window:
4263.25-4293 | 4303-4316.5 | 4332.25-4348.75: 1.85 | 10.4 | 9.43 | 11.4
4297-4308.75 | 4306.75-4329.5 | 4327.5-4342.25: -2.07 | 8.52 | 10.9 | 11.6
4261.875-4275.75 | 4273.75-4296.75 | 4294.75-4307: -1.02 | 10.7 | 10.1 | 8.67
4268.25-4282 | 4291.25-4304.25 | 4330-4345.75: 2.06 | 10.4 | 9.05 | 11.5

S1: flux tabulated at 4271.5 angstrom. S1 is 10.25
